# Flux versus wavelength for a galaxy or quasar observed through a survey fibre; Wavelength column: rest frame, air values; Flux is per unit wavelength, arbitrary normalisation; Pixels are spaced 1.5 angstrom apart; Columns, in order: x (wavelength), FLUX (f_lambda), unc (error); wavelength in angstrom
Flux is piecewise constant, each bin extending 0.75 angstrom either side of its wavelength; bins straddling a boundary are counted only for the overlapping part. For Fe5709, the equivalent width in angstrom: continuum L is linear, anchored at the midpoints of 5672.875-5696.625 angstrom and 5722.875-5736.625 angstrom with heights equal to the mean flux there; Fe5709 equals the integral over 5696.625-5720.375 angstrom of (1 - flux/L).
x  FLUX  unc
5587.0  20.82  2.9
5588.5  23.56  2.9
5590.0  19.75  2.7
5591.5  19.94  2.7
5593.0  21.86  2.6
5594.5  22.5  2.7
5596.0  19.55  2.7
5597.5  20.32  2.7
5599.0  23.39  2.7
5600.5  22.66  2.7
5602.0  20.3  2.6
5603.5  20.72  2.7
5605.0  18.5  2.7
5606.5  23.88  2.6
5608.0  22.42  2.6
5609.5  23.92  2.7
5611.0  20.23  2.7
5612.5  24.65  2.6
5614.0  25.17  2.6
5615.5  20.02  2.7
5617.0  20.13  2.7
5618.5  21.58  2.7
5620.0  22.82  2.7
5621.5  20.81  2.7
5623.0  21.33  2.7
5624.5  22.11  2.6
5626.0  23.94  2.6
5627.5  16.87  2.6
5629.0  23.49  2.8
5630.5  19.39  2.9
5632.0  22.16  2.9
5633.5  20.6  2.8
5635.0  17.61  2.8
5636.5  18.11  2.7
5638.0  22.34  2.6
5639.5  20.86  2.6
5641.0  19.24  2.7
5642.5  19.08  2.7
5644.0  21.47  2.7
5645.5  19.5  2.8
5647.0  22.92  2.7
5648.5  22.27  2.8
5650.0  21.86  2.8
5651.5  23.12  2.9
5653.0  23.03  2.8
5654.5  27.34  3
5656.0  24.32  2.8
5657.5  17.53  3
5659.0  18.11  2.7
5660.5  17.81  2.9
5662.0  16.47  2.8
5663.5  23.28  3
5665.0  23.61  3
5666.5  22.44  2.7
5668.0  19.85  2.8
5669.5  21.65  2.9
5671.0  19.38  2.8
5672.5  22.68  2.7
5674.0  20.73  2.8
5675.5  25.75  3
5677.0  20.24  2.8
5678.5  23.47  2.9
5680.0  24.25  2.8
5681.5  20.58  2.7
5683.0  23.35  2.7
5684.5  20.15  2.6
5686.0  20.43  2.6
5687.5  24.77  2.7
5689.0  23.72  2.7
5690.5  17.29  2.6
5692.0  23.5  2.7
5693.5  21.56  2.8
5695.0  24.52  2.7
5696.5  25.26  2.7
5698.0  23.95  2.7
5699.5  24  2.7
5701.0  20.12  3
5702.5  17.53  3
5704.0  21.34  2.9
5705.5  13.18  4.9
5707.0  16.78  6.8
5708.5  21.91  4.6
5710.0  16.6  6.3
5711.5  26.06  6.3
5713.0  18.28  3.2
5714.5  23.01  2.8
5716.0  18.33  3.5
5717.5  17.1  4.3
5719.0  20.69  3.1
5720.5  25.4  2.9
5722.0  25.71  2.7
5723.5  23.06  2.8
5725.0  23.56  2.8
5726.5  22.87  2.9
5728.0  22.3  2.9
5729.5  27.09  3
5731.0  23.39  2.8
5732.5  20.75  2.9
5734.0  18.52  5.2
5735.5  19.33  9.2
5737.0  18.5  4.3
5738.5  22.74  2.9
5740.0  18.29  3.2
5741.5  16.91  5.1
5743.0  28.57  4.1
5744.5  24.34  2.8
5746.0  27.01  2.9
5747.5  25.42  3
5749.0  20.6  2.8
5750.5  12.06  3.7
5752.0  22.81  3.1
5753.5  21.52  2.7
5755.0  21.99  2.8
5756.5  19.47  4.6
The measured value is 2.2 angstrom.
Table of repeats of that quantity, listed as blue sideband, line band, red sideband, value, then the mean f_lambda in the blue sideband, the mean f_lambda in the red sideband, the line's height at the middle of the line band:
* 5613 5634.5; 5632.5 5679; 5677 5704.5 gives 1.32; 21.5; 22.2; 21.8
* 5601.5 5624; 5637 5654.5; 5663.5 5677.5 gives 0.19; 21.8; 21.9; 21.9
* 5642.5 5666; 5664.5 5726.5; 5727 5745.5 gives 0.05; 21.4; 21.8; 21.6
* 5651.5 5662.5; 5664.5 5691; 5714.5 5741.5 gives -1.05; 20.9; 21.5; 21.1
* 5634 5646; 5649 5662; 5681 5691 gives -0.62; 19.8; 21.6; 20.4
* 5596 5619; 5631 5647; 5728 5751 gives 1.14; 21.8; 21.7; 21.8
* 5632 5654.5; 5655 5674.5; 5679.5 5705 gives 0.75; 21.1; 22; 21.5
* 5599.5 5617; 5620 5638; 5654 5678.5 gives 0.83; 22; 21.3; 21.7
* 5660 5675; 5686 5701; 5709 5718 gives -1.81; 20.9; 20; 20.4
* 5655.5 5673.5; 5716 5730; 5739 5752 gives -0.88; 20.5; 21.7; 21.4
